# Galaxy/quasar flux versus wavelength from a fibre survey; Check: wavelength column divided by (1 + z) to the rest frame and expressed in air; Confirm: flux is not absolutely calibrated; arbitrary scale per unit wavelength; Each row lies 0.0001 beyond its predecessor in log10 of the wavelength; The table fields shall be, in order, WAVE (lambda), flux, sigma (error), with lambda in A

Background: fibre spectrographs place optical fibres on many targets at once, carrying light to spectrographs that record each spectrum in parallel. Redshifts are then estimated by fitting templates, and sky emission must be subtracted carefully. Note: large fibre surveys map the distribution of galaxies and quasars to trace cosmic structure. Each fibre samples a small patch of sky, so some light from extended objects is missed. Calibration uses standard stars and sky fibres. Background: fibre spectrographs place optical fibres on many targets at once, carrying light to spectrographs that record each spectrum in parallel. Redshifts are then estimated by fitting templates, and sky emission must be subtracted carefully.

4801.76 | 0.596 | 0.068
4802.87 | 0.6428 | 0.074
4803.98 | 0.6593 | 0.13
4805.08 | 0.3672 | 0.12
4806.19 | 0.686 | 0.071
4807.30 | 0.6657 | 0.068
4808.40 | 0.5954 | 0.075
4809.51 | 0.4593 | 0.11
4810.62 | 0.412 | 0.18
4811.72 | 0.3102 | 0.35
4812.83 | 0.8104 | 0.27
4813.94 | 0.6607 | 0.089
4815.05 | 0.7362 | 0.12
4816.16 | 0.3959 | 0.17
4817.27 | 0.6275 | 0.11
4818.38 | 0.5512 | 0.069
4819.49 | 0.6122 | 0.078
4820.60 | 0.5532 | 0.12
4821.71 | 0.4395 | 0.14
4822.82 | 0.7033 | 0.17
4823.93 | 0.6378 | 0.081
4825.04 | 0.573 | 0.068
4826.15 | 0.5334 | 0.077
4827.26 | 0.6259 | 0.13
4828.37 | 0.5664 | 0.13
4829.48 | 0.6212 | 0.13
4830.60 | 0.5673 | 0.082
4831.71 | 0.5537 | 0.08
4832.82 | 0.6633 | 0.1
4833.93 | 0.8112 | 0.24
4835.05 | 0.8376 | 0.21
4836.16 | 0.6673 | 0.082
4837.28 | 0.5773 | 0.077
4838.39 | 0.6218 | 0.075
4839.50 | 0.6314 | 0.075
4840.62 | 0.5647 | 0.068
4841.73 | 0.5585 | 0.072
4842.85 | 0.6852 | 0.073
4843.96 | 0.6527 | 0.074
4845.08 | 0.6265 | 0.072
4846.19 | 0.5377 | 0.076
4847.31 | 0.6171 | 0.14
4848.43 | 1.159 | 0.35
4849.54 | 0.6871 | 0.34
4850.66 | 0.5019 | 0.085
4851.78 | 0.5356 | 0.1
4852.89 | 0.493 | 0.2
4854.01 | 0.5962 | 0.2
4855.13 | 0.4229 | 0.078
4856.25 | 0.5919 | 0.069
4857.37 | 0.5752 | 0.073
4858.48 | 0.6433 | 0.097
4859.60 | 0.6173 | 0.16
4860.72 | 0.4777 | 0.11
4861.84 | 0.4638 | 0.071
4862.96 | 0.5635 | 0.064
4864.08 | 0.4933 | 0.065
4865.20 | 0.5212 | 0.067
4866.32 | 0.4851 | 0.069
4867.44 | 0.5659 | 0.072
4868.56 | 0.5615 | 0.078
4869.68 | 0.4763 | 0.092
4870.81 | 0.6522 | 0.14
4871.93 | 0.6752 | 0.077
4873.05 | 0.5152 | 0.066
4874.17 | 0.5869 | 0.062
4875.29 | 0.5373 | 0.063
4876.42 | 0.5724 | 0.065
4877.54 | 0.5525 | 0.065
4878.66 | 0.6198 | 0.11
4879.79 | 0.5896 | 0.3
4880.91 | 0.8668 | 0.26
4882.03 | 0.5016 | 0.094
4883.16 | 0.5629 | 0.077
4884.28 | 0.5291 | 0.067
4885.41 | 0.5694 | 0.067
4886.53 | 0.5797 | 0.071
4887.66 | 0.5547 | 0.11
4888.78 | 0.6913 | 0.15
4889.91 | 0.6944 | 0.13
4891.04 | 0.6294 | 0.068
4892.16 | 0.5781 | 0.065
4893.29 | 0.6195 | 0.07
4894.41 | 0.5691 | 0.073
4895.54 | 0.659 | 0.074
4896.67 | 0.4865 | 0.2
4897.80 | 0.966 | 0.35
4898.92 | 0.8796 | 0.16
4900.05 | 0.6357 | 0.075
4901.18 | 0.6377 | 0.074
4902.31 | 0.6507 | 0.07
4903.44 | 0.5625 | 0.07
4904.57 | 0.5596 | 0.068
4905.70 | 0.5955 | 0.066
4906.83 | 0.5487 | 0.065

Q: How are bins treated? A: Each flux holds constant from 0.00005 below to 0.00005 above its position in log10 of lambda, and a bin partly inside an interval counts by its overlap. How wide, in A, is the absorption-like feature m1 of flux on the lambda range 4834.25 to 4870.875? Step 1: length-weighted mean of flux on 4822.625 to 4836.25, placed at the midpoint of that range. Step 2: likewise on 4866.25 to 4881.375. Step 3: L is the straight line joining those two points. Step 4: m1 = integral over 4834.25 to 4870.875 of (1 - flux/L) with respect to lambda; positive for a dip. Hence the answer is 1.2 A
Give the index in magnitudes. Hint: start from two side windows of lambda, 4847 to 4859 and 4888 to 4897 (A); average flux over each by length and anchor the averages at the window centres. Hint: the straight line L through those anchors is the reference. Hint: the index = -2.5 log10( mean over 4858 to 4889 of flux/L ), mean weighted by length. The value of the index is 0.088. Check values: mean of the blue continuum 0.62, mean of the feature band 0.571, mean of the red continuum 0.618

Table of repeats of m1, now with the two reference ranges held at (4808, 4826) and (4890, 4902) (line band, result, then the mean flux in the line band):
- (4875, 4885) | 0.82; 0.593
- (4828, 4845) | -1.38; 0.639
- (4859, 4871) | 1.84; 0.531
